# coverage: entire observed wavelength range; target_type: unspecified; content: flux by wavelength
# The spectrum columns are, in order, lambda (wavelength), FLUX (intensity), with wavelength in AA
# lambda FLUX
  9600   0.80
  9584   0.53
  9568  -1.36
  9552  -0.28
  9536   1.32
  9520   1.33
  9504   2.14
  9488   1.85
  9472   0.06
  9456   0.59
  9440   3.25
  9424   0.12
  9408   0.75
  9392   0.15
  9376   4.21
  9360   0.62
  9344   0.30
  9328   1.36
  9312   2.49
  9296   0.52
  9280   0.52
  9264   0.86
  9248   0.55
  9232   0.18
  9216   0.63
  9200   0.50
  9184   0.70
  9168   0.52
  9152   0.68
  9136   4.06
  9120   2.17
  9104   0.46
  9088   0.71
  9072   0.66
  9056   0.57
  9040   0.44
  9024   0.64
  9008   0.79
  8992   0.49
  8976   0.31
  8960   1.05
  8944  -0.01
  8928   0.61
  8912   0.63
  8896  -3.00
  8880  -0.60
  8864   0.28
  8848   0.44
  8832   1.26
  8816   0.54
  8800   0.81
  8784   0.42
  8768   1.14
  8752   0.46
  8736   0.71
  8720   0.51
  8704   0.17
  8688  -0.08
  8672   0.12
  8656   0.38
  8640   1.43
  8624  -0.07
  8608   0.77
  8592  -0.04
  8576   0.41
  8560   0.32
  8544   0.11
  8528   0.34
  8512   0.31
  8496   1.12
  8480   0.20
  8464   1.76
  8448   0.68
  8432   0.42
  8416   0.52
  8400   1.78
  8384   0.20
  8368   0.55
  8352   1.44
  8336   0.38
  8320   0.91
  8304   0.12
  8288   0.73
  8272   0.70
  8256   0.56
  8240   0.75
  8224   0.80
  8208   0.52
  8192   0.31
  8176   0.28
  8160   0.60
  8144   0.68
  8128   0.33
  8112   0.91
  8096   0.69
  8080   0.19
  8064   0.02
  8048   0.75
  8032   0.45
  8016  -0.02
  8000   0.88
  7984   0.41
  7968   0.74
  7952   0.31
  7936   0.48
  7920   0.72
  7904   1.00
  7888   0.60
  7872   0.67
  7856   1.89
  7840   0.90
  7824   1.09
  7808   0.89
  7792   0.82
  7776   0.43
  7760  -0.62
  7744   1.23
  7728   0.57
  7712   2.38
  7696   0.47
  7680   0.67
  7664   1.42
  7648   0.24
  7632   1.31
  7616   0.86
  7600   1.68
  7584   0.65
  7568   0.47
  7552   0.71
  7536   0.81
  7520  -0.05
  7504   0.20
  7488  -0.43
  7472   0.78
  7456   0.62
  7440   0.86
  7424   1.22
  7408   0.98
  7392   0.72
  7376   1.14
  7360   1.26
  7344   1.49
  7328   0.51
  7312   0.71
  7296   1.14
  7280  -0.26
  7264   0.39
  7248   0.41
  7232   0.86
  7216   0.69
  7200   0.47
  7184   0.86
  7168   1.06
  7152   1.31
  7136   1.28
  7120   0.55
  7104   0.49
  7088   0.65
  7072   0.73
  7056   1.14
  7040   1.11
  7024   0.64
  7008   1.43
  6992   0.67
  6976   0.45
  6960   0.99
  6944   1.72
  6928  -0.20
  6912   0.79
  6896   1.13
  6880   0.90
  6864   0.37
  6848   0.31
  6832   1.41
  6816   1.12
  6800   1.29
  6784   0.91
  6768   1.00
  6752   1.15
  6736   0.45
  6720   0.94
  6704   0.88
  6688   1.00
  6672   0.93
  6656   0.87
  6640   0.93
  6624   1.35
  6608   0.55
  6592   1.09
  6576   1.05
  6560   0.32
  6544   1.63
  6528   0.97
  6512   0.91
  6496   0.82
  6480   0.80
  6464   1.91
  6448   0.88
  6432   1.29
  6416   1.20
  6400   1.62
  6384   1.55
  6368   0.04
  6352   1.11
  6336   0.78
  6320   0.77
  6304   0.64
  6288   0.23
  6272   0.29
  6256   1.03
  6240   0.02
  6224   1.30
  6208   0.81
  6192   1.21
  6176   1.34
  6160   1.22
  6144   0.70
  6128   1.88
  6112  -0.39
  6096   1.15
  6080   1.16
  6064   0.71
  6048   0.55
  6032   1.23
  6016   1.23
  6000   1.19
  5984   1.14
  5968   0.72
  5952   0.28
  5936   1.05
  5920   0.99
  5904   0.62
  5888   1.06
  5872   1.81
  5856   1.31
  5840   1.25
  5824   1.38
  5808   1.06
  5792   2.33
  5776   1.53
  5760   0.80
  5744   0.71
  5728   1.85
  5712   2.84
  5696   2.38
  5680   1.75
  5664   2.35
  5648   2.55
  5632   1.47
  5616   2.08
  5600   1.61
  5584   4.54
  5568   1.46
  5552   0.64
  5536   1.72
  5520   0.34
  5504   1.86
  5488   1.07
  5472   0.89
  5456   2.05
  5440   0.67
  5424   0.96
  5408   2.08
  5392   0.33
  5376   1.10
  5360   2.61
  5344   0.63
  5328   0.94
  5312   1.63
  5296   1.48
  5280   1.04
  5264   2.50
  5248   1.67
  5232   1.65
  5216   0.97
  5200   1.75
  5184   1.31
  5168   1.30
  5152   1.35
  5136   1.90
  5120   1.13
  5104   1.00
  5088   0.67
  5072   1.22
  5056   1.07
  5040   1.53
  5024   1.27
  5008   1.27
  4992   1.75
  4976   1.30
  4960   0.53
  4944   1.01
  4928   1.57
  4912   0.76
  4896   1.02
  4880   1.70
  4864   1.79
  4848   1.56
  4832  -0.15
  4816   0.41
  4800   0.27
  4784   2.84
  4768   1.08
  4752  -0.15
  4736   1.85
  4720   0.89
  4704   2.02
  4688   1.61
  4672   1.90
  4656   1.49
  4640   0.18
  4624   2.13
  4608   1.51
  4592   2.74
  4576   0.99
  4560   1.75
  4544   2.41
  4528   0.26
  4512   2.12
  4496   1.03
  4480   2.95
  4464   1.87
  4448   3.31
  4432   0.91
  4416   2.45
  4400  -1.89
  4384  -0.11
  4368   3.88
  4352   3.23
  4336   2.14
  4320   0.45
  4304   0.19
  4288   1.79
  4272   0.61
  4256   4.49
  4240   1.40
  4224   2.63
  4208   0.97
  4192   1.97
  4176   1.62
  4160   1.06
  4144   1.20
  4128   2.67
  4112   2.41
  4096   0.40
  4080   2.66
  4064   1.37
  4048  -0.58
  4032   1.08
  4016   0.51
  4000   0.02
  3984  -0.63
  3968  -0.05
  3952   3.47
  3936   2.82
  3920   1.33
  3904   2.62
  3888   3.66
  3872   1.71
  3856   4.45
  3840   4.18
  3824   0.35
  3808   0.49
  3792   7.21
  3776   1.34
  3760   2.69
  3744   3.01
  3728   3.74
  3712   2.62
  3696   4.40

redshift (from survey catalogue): 1.449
